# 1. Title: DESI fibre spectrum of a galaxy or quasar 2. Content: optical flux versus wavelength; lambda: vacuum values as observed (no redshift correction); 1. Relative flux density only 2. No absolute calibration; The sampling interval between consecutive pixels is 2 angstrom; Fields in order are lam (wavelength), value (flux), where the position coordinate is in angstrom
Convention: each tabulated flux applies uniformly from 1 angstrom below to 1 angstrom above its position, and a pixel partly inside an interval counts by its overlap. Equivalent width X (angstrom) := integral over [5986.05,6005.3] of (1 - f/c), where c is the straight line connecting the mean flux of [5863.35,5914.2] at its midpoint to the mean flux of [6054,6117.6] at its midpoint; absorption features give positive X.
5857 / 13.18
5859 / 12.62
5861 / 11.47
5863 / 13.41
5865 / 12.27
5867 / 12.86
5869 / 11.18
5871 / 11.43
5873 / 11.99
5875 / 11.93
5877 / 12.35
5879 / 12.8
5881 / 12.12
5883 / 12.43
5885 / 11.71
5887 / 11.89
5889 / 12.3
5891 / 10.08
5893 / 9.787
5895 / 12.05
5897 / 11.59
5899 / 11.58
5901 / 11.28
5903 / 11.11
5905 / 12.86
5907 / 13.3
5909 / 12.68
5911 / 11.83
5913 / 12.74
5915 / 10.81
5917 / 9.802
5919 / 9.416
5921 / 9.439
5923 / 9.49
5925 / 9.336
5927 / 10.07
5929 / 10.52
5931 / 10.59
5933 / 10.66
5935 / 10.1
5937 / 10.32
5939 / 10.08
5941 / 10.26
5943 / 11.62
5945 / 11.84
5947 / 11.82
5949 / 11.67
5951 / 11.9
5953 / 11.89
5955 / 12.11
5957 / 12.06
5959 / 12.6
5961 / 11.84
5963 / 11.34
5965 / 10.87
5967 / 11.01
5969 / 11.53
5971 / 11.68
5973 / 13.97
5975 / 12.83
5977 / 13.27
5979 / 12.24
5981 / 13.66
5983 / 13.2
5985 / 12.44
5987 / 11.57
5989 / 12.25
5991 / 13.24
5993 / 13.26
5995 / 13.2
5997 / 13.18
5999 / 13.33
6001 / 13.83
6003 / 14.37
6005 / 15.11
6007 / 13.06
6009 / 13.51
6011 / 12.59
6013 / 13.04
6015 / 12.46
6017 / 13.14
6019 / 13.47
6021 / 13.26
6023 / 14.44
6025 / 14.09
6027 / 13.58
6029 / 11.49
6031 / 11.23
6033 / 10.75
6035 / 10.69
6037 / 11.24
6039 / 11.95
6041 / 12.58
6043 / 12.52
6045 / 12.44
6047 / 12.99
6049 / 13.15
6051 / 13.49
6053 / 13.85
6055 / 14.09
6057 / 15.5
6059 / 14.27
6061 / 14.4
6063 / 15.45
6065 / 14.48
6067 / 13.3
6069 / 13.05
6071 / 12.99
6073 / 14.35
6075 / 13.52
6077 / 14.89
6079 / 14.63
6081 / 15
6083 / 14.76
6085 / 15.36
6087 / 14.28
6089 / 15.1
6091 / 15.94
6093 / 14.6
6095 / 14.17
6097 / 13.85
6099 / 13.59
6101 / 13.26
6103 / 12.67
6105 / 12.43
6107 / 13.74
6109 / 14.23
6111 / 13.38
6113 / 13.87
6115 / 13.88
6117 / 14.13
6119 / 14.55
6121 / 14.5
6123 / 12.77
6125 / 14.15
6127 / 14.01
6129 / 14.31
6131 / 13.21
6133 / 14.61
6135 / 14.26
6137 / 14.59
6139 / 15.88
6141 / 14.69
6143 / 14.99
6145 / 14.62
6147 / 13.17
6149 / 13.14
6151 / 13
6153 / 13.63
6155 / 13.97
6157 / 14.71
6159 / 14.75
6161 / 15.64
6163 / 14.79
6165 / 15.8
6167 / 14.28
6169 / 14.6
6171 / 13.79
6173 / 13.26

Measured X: -0.2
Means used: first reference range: 11.9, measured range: 13.3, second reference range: 14.2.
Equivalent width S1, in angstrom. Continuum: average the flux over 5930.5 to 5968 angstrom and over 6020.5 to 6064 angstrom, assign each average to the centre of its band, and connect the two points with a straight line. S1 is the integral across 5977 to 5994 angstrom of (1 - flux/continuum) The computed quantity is -1.1 angstrom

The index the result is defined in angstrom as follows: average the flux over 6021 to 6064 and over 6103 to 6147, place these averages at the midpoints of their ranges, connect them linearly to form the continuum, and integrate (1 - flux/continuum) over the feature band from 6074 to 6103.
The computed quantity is -1.7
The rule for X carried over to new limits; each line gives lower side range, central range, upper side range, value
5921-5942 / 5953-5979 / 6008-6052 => -2.6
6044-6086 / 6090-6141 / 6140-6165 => 0.7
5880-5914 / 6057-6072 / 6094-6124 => -0.9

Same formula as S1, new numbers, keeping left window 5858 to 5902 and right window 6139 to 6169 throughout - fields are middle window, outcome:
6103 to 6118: 0.5 angstrom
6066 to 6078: 0.0 angstrom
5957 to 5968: 0.9 angstrom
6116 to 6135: 0.2 angstrom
